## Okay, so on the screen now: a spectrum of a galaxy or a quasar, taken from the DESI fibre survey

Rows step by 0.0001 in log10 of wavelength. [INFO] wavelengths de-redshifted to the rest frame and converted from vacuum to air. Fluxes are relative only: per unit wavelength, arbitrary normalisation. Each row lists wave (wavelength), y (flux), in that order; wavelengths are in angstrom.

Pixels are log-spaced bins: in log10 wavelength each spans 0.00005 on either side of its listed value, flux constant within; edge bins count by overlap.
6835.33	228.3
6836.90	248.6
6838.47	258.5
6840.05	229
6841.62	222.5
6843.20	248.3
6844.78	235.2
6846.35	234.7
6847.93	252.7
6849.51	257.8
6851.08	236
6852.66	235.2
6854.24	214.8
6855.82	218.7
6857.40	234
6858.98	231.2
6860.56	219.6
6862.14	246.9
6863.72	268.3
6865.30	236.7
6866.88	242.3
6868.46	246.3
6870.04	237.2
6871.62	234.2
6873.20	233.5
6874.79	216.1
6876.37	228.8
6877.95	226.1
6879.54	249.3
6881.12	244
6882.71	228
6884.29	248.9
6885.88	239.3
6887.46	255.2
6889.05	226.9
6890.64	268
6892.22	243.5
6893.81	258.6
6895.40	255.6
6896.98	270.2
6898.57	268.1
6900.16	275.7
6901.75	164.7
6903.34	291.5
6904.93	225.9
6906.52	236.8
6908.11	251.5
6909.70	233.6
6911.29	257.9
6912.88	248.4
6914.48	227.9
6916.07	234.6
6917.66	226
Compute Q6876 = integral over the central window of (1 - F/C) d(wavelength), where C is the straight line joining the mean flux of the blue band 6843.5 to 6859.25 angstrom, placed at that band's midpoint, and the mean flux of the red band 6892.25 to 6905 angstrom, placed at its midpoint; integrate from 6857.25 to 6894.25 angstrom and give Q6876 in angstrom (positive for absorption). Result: 0.6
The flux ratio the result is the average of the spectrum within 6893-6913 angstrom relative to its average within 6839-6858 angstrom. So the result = 1.06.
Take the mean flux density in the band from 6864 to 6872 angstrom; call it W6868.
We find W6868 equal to 242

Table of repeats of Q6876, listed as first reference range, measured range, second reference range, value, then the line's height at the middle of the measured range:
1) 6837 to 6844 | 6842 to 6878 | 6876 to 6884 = 0.32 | 238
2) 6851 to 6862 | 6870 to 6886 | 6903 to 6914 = 0.05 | 236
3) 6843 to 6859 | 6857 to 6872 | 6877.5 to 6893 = -0.07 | 239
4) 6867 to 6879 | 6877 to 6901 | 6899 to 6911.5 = -1.28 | 237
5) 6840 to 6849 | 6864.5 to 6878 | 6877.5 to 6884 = 0.25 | 238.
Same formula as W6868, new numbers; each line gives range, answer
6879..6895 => 246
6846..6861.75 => 234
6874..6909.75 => 244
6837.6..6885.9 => 237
